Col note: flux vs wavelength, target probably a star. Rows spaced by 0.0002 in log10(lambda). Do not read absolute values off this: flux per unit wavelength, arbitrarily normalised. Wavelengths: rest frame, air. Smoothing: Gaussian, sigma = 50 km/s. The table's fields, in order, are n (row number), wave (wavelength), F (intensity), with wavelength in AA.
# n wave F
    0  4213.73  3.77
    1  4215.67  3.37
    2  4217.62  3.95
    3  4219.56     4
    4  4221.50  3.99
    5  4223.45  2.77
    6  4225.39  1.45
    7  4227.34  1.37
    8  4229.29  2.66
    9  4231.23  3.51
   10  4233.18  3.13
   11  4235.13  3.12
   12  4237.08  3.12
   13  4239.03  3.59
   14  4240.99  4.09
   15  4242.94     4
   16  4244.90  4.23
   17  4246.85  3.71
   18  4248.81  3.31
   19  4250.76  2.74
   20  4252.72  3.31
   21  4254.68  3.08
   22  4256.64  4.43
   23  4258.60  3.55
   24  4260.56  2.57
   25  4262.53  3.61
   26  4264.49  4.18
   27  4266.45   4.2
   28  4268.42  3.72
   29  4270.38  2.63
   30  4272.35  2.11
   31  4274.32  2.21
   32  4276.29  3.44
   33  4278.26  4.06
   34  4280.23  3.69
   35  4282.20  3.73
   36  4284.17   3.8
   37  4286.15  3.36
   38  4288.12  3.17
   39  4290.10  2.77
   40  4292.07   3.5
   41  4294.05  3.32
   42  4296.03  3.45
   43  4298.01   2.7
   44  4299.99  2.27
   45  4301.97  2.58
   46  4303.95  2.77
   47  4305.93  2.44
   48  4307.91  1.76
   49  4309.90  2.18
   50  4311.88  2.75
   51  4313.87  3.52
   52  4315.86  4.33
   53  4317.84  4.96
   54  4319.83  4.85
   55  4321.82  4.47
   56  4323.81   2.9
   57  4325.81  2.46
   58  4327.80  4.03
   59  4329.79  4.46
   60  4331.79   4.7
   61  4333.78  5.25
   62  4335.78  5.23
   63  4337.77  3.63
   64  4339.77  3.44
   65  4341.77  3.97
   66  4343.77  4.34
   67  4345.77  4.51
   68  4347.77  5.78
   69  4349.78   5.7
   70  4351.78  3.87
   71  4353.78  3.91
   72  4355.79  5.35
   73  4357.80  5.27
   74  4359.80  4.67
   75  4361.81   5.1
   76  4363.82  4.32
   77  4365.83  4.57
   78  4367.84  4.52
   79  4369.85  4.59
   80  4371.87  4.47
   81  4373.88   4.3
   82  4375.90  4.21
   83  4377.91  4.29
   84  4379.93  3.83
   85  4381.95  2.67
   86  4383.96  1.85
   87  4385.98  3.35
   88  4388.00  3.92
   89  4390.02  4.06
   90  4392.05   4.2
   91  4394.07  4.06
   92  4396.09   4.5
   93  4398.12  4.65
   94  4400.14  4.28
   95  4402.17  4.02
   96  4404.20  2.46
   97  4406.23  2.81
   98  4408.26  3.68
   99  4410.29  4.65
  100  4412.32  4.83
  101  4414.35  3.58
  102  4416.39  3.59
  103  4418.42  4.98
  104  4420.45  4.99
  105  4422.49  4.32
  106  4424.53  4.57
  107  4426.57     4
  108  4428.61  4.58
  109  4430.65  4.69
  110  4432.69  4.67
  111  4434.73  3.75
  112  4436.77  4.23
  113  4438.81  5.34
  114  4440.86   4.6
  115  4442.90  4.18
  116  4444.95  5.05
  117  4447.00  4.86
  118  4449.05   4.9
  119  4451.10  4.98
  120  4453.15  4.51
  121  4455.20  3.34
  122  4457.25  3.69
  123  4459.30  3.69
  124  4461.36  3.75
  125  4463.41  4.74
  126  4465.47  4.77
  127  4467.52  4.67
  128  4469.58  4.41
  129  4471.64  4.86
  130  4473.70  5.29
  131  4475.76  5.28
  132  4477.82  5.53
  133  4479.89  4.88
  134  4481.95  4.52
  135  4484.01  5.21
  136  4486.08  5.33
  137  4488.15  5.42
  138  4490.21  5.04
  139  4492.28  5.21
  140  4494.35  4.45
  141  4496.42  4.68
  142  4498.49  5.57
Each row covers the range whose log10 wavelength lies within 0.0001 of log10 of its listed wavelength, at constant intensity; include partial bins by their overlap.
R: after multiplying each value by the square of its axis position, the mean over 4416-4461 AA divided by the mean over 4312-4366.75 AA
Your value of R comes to 1.05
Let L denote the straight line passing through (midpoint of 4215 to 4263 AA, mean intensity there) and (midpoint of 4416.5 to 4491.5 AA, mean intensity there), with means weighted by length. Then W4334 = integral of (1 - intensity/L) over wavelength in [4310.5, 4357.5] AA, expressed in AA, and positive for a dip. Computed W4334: -4.5 AA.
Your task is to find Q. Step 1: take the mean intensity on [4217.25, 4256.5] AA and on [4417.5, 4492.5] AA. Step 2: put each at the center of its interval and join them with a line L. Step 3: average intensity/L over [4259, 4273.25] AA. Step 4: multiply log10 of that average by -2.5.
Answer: 0.05 mag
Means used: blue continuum 3.27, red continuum 4.67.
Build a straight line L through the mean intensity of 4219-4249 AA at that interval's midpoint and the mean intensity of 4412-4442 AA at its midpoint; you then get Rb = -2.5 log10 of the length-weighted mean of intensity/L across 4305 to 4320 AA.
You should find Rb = 0.14 mag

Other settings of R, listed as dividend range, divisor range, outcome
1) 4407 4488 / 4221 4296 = 1.51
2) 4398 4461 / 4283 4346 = 1.26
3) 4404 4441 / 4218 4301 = 1.40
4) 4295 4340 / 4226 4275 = 1.11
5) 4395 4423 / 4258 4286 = 1.29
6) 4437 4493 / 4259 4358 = 1.38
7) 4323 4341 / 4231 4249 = 1.17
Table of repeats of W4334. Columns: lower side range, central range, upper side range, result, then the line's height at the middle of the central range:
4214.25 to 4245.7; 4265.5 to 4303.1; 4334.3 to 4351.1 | 6.8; 3.9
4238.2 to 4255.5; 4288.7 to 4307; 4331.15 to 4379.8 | 5.3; 4.04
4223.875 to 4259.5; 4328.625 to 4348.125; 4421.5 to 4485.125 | -3.2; 3.85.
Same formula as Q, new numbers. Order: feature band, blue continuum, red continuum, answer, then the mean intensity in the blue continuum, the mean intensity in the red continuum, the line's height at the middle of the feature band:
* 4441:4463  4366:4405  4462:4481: 0.09 mag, 3.93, 4.91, 4.69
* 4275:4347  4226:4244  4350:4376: 0.12 mag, 3.15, 4.6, 4.01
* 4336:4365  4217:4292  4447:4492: -0.16 mag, 3.33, 4.72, 3.95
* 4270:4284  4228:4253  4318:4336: 0.18 mag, 3.4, 4.25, 3.76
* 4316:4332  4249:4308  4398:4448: -0.16 mag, 3.19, 4.29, 3.54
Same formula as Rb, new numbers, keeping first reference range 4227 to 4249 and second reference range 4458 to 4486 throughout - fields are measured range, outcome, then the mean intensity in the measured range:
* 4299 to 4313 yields 0.49 mag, 2.4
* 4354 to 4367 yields -0.18 mag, 4.82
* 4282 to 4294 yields 0.10 mag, 3.36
